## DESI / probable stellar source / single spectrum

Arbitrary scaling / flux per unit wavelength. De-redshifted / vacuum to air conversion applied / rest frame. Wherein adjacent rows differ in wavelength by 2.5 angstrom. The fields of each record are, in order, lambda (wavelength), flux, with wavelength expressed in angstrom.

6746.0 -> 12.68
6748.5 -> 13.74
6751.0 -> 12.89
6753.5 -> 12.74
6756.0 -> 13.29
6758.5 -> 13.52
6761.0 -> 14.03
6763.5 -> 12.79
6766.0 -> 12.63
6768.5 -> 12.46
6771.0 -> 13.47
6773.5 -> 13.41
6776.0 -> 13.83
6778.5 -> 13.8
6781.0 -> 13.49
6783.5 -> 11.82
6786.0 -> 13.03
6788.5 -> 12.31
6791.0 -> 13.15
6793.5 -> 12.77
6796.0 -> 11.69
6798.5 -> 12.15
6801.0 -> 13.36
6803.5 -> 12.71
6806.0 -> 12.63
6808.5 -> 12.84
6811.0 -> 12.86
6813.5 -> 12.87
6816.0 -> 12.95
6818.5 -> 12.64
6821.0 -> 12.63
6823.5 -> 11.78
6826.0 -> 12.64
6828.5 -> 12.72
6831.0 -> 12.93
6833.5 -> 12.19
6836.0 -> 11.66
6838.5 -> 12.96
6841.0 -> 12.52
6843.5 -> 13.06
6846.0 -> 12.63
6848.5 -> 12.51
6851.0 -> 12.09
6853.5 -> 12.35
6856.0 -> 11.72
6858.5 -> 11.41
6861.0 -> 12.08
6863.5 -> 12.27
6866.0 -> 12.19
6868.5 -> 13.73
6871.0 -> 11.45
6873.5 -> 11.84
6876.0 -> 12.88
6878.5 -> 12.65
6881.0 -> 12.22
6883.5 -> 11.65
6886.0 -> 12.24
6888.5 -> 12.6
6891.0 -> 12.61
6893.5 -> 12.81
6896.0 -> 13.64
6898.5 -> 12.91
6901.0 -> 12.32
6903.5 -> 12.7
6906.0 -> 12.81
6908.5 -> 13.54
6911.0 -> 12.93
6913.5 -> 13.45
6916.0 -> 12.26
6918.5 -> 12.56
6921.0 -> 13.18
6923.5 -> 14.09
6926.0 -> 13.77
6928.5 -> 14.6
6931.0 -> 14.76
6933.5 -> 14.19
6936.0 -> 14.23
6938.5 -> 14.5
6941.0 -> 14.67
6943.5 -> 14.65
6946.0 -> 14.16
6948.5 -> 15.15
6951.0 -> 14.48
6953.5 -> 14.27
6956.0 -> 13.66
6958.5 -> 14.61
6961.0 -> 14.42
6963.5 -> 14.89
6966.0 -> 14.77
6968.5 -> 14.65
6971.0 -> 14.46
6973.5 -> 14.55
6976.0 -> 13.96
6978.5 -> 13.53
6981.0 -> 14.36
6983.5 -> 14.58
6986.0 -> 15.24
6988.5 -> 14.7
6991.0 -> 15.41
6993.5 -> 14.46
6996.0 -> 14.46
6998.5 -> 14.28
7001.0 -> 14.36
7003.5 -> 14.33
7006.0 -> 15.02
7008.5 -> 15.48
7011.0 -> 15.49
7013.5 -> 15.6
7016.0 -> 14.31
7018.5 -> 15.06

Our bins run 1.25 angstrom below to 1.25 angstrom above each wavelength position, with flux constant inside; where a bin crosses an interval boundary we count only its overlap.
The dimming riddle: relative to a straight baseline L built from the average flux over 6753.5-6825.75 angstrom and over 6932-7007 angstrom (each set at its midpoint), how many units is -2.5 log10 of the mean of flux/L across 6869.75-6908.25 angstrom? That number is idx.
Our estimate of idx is 0.10 mag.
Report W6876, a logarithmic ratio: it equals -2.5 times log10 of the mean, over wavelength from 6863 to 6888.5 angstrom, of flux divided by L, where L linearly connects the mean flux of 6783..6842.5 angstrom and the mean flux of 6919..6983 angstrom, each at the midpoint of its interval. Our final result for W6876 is 0.09 mag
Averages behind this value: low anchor 12.6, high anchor 14.3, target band 12.3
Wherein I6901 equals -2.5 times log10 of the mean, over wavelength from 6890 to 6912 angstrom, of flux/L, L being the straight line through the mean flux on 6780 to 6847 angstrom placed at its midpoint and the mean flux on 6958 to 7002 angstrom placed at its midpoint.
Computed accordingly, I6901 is 0.06 mag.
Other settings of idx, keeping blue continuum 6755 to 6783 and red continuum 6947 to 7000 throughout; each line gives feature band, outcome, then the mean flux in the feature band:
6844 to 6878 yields 0.13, 12.3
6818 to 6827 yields 0.10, 12.4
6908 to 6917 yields 0.09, 13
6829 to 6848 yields 0.09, 12.6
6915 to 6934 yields 0.04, 13.7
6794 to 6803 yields 0.09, 12.5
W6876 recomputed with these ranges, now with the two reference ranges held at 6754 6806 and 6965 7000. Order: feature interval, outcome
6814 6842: 0.07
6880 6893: 0.12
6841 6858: 0.10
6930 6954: -0.02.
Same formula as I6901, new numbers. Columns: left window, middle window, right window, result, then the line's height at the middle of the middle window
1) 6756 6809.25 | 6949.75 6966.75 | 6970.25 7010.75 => -0.01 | 14.3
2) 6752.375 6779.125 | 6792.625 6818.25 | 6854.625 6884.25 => 0.01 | 12.8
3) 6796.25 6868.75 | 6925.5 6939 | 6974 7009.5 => -0.04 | 13.8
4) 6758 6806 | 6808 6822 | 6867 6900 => 0.00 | 12.8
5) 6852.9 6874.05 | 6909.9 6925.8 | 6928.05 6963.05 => 0.04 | 13.7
